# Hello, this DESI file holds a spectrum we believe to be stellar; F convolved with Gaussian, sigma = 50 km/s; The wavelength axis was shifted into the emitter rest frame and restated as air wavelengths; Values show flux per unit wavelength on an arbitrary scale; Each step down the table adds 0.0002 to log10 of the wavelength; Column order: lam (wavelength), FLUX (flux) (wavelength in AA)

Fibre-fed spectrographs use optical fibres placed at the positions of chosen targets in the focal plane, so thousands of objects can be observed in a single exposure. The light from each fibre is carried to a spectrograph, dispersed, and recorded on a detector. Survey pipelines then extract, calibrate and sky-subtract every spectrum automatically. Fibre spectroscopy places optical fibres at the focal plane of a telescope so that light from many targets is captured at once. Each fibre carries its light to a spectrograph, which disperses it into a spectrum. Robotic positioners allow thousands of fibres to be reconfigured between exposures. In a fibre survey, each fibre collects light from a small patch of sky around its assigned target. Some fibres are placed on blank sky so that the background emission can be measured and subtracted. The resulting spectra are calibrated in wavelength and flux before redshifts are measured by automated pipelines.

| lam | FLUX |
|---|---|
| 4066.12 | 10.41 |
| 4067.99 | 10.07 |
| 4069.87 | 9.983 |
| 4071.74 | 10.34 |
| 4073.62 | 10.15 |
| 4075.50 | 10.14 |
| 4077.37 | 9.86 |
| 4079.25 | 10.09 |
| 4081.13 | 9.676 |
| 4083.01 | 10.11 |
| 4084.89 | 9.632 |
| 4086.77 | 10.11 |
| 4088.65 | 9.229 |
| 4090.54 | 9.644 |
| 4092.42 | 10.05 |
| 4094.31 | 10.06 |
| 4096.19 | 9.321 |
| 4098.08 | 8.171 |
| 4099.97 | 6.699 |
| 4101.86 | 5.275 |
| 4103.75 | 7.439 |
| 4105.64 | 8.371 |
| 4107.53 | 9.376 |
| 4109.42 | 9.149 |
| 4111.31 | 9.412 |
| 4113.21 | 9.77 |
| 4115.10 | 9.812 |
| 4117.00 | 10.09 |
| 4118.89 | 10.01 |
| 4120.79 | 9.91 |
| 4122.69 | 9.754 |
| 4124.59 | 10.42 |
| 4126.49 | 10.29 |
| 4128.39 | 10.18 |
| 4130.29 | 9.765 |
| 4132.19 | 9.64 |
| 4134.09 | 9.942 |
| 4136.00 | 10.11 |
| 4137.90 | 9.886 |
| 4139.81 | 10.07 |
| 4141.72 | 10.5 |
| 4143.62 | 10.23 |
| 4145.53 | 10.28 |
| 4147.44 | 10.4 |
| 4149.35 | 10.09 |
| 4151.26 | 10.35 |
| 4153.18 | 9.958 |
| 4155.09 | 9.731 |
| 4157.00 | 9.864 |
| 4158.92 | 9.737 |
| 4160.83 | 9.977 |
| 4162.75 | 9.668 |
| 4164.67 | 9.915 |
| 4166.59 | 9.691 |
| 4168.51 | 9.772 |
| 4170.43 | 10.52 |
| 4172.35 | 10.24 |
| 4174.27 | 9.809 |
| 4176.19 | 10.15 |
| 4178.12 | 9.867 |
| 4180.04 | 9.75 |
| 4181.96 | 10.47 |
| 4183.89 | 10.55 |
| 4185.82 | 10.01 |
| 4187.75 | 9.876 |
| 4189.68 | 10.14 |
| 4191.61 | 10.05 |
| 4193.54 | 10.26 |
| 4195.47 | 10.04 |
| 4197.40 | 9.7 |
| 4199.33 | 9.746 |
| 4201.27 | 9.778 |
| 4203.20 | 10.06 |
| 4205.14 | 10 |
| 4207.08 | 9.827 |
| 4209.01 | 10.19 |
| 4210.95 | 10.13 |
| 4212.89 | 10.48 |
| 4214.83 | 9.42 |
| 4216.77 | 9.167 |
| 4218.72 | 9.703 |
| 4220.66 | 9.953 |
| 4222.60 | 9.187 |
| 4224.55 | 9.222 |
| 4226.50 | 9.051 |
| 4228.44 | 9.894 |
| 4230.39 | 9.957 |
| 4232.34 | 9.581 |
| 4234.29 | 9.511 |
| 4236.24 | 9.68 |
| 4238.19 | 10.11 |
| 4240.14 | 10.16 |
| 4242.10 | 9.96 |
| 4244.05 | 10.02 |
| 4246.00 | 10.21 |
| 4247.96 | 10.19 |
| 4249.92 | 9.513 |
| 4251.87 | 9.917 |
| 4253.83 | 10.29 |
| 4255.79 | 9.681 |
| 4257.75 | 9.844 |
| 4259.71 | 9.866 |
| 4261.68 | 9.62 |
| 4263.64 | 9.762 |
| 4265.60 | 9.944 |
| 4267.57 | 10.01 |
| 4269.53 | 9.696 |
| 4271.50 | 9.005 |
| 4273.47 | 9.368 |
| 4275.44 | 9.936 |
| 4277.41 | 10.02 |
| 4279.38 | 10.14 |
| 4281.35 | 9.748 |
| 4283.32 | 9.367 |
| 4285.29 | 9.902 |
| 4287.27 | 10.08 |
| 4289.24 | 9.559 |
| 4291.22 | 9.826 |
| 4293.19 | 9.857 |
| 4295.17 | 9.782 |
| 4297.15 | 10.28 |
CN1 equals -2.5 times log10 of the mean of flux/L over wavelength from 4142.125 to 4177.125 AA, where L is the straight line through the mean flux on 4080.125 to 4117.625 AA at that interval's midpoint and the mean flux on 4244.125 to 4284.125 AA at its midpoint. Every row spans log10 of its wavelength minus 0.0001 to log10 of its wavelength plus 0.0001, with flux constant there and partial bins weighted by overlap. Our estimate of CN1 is -0.08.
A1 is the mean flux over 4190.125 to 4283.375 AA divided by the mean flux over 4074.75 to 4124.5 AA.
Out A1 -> 1.1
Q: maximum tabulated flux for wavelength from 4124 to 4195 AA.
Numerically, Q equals 10.55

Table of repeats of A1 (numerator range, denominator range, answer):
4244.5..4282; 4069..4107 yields 1.07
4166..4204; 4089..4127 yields 1.10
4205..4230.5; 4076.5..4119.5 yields 1.06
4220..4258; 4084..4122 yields 1.08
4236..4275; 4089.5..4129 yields 1.07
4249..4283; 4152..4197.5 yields 0.98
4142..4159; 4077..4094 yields 1.03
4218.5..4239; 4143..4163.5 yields 0.96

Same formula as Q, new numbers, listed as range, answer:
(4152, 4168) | 9.977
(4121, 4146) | 10.5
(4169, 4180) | 10.52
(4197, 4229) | 10.48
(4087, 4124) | 10.09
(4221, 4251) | 10.21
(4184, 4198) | 10.26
